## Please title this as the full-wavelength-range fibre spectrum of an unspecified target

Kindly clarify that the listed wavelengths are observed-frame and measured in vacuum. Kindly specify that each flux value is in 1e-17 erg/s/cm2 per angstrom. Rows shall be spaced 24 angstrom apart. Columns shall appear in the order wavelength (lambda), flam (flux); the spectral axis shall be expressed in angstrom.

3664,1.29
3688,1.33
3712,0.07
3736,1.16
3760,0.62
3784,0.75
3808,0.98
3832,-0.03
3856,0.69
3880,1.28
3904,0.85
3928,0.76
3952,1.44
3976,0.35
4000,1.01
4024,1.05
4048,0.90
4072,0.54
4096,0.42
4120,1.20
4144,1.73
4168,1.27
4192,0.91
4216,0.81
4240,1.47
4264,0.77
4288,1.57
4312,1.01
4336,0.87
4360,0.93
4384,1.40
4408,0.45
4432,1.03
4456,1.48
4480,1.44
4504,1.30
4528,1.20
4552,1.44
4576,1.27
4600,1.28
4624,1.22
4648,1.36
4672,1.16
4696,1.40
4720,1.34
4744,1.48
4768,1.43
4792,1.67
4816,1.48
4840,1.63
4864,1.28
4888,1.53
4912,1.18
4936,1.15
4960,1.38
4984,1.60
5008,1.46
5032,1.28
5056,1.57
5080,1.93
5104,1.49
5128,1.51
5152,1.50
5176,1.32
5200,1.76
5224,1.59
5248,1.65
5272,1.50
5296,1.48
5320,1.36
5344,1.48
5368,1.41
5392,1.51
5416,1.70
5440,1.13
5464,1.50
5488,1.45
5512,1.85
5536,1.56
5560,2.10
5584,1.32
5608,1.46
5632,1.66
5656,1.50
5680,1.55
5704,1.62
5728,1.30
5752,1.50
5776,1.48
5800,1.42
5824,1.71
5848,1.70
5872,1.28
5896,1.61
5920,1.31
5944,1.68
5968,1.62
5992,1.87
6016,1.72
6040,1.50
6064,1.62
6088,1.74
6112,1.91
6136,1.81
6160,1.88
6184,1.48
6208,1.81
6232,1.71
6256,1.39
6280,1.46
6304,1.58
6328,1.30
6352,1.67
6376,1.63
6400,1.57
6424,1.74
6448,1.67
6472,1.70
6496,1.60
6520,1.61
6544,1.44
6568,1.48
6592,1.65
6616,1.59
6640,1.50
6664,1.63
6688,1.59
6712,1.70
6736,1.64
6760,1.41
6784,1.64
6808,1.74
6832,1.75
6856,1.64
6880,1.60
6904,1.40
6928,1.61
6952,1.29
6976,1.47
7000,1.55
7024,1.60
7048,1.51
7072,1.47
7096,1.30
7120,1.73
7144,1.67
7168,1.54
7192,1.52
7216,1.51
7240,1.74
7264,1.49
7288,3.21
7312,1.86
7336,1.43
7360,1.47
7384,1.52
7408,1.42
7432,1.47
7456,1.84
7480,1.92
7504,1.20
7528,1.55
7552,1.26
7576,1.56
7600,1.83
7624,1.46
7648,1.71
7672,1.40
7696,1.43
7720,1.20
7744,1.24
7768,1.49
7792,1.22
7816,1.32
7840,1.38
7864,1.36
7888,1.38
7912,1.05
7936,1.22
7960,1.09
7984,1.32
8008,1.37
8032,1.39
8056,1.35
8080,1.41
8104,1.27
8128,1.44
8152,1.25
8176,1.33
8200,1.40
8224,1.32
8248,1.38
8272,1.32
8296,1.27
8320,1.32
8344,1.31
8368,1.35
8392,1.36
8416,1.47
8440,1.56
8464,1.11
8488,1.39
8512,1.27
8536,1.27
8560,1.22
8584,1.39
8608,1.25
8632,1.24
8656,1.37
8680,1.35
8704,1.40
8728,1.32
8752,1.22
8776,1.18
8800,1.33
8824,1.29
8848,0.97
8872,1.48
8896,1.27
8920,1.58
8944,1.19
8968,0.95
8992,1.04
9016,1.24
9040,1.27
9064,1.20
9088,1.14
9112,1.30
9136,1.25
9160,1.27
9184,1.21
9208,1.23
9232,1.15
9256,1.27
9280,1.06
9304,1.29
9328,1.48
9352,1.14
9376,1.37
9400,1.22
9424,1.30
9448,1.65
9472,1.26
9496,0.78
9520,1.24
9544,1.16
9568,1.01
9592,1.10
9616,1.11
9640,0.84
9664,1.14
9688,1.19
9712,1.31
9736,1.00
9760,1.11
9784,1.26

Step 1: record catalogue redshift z 0.11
